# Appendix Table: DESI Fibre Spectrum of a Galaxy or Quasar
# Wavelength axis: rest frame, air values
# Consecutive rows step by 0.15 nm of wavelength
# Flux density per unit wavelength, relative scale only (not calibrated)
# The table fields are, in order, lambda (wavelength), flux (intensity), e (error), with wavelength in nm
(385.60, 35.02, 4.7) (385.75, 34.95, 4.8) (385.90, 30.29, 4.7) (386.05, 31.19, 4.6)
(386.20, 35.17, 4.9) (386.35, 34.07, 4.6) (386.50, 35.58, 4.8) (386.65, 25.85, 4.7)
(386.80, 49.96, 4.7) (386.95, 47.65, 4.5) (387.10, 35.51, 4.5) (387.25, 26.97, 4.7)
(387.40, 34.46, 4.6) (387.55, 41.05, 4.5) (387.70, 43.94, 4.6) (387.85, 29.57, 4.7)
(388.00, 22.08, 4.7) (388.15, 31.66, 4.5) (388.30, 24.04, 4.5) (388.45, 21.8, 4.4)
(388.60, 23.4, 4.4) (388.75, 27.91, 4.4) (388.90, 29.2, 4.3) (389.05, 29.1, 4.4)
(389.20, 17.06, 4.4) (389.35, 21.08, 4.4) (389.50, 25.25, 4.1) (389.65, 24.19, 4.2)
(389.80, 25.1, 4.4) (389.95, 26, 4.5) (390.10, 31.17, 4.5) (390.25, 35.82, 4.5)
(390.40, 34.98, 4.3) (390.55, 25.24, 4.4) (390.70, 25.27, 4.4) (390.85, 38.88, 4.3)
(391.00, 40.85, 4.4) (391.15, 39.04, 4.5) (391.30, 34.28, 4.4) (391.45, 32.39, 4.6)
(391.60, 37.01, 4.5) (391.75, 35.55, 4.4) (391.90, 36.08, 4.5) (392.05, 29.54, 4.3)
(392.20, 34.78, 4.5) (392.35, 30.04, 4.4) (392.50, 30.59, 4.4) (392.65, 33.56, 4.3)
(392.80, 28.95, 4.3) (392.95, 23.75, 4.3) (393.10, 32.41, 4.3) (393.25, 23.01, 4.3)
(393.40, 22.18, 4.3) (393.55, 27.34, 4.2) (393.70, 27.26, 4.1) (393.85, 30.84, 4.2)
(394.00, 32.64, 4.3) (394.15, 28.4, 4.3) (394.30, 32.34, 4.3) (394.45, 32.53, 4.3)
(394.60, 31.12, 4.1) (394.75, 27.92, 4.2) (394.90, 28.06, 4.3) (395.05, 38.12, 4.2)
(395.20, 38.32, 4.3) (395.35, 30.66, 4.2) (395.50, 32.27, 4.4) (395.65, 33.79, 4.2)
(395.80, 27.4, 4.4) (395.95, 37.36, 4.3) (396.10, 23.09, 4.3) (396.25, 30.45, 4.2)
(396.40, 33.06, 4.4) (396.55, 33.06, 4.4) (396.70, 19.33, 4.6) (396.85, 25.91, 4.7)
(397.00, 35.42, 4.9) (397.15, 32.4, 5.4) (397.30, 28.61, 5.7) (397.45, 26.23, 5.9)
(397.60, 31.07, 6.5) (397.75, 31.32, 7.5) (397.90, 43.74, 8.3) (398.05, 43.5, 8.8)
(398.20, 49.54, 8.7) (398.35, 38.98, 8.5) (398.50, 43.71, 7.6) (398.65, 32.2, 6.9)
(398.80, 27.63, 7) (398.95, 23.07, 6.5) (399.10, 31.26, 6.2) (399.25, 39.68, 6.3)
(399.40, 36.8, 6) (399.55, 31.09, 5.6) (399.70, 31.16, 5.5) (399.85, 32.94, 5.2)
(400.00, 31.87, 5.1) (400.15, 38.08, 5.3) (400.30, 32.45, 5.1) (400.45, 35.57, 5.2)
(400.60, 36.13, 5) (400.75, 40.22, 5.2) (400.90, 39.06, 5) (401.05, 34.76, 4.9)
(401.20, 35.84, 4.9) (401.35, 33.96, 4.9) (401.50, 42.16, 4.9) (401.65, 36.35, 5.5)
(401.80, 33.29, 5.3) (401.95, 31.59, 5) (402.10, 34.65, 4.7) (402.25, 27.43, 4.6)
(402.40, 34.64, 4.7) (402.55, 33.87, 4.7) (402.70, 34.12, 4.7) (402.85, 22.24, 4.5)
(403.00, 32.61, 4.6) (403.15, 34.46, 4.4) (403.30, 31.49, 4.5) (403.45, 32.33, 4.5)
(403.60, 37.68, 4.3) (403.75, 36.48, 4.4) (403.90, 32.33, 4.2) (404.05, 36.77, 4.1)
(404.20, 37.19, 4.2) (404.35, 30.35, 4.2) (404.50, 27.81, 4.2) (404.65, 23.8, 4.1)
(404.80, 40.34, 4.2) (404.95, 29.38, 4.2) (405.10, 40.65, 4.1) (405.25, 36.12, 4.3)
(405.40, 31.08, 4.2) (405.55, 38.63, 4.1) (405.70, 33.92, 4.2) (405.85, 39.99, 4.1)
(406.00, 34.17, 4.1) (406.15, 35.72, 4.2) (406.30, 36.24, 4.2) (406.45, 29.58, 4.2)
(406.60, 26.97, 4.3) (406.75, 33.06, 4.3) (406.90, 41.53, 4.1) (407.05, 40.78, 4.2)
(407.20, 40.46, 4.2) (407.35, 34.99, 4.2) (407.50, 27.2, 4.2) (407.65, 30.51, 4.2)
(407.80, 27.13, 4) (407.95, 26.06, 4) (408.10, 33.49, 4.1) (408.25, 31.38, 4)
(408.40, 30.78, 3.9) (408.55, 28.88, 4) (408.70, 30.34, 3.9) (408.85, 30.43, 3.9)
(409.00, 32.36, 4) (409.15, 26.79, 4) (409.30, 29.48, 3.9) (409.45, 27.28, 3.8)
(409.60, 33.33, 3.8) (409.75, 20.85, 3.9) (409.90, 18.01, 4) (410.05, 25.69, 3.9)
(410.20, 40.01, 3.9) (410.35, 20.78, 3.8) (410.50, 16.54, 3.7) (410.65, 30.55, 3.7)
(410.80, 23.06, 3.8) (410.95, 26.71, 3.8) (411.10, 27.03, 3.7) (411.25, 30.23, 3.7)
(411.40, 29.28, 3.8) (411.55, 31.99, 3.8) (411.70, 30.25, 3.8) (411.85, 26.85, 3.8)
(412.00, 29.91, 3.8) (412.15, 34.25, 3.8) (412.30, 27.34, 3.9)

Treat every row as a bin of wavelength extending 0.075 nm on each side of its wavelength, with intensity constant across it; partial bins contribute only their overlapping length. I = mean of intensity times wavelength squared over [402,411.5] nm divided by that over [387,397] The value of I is 1.1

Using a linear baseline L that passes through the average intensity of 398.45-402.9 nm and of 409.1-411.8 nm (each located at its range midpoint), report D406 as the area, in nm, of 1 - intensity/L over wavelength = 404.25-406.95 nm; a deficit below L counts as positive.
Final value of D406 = -0.30 nm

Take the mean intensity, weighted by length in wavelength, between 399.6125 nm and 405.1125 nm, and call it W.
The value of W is 33.9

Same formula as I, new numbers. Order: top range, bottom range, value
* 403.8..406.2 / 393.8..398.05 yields 1.14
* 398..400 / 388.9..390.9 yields 1.34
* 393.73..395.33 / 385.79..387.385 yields 0.94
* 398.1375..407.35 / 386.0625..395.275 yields 1.18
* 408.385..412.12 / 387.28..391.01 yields 1.07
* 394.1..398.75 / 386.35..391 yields 1.12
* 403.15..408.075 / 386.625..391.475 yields 1.19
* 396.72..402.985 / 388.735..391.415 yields 1.21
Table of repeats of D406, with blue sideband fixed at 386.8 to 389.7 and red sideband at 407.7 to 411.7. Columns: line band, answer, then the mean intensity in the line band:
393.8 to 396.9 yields -0.17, 30.8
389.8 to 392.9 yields -0.33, 32.7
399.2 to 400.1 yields -0.15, 33.9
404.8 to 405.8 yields -0.25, 35.5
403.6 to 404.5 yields -0.18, 34.3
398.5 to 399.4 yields -0.11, 32.3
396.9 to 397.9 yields -0.09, 31.7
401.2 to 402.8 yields -0.30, 34.1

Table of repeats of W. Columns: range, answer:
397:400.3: 34.5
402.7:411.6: 31.3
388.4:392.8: 30.2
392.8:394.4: 28.1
